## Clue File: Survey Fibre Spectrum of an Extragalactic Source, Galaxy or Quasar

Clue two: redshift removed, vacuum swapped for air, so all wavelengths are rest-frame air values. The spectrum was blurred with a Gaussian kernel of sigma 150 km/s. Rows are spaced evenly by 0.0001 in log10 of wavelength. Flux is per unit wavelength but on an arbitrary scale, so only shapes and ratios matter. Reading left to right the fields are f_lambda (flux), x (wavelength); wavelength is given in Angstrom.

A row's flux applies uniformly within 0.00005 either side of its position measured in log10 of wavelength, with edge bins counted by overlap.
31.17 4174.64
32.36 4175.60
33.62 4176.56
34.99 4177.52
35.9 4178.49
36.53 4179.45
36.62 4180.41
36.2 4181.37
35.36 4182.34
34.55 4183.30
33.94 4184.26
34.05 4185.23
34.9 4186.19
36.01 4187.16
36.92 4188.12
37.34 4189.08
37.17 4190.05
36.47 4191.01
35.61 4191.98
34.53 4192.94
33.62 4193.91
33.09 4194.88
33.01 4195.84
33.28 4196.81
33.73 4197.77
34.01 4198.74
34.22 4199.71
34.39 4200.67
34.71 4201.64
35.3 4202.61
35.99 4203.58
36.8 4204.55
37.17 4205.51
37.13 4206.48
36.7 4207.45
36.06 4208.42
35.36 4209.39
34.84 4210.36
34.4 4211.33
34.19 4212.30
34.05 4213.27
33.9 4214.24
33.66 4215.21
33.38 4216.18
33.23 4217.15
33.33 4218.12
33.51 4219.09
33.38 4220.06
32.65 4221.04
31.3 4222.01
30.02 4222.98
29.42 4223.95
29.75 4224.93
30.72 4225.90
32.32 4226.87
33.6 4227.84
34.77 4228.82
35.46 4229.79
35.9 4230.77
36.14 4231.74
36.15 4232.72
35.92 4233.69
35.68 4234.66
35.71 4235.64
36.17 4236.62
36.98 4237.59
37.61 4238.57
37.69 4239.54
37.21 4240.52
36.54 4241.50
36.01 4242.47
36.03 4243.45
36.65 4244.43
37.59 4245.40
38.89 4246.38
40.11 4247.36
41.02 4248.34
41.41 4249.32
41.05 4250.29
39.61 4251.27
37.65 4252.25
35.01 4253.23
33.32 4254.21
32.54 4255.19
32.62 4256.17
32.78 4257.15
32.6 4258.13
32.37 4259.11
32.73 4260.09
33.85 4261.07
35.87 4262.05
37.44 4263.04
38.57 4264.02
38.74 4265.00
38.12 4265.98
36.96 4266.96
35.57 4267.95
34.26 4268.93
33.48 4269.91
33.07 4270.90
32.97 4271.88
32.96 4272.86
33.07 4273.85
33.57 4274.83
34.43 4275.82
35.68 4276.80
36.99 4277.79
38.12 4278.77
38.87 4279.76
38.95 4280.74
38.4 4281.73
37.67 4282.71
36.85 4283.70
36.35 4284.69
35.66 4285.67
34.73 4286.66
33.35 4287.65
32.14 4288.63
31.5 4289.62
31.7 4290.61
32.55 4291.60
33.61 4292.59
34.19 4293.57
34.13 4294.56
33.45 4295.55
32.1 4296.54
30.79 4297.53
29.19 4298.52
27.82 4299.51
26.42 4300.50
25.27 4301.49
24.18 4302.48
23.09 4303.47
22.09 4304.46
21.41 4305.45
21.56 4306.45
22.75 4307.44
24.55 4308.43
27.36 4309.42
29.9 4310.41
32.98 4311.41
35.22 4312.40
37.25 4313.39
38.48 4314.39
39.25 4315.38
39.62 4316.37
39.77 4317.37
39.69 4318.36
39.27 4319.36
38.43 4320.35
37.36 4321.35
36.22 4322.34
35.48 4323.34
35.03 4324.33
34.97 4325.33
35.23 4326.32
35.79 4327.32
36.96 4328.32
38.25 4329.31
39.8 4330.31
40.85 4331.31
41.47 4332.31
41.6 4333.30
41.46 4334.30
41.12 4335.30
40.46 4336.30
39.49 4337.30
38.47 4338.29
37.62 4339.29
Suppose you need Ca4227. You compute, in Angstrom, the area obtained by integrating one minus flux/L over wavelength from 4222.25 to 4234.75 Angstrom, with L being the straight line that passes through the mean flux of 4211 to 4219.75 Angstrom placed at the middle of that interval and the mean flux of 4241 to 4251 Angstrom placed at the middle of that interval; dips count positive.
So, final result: 0.8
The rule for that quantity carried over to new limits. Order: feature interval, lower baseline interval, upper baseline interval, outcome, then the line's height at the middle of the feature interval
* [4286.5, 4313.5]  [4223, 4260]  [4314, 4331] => 5.7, 37.1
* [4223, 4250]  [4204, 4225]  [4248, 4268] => -0.7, 35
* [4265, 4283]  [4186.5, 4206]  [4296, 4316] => -3.1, 30.6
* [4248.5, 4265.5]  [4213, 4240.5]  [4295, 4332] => -1.2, 33.6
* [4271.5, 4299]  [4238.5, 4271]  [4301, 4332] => 0.3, 34.8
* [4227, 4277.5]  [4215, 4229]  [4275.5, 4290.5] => -2.7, 34.1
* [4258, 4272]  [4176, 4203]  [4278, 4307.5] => -1.2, 32.4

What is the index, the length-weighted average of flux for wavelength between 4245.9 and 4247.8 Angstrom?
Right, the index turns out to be 39.4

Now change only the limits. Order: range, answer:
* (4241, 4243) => 36.3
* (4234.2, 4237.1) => 35.7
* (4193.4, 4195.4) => 33.3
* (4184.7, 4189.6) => 35.8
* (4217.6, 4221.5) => 33.2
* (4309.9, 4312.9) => 32.7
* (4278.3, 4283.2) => 38.4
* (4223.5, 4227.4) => 30.6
